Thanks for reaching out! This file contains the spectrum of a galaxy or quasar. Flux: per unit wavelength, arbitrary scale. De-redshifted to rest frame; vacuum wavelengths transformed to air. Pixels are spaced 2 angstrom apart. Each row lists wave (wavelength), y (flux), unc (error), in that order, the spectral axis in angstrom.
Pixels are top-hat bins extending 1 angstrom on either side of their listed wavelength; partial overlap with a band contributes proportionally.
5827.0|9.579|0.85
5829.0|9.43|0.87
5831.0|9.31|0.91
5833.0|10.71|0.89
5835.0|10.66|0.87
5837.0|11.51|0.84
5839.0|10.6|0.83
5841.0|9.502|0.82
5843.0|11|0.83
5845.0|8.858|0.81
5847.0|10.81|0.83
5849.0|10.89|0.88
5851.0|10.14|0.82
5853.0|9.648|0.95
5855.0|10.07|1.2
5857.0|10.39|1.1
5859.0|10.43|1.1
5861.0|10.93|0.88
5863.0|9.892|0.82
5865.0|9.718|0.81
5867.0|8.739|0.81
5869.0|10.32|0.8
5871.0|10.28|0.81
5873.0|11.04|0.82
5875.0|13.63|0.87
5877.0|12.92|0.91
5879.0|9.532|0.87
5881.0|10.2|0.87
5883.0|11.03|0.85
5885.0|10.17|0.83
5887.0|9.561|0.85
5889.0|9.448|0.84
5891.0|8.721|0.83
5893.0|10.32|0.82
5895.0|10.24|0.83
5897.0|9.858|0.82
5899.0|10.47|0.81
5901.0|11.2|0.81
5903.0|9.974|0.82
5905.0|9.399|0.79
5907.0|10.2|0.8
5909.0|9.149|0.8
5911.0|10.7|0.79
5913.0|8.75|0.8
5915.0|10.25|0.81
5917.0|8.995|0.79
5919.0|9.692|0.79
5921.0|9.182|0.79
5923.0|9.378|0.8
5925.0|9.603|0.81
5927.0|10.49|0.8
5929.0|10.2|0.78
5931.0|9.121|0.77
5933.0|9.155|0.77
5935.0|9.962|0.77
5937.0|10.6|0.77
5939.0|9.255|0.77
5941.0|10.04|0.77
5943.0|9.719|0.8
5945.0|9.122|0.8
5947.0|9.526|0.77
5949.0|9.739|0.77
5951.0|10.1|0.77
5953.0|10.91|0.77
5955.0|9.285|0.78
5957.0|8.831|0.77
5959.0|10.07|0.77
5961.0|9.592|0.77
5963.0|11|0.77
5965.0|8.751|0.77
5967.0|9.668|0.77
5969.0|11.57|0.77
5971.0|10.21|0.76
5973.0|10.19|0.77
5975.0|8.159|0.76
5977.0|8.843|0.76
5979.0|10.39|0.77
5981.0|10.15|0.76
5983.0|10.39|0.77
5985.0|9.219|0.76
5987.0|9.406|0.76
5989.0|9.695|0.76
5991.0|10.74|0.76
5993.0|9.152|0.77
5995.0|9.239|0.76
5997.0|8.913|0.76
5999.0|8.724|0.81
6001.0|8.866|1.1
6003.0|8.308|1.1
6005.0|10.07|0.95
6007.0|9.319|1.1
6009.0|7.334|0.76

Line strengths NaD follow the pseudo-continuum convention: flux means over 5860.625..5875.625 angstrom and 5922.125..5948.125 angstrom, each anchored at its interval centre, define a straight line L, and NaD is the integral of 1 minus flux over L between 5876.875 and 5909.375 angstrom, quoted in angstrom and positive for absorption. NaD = 0.3 angstrom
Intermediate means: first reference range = 10.5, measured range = 10.1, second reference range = 9.71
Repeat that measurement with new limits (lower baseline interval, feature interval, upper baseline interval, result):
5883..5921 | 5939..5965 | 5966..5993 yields 0.3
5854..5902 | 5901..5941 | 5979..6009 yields 1.1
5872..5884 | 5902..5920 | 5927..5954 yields 1.5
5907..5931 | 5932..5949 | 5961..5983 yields 0.2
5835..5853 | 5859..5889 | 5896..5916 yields -1.0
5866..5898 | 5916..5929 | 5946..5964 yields 0.6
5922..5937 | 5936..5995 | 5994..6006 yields -2.6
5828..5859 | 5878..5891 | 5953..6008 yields 0.2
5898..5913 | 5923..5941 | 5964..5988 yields 0.3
